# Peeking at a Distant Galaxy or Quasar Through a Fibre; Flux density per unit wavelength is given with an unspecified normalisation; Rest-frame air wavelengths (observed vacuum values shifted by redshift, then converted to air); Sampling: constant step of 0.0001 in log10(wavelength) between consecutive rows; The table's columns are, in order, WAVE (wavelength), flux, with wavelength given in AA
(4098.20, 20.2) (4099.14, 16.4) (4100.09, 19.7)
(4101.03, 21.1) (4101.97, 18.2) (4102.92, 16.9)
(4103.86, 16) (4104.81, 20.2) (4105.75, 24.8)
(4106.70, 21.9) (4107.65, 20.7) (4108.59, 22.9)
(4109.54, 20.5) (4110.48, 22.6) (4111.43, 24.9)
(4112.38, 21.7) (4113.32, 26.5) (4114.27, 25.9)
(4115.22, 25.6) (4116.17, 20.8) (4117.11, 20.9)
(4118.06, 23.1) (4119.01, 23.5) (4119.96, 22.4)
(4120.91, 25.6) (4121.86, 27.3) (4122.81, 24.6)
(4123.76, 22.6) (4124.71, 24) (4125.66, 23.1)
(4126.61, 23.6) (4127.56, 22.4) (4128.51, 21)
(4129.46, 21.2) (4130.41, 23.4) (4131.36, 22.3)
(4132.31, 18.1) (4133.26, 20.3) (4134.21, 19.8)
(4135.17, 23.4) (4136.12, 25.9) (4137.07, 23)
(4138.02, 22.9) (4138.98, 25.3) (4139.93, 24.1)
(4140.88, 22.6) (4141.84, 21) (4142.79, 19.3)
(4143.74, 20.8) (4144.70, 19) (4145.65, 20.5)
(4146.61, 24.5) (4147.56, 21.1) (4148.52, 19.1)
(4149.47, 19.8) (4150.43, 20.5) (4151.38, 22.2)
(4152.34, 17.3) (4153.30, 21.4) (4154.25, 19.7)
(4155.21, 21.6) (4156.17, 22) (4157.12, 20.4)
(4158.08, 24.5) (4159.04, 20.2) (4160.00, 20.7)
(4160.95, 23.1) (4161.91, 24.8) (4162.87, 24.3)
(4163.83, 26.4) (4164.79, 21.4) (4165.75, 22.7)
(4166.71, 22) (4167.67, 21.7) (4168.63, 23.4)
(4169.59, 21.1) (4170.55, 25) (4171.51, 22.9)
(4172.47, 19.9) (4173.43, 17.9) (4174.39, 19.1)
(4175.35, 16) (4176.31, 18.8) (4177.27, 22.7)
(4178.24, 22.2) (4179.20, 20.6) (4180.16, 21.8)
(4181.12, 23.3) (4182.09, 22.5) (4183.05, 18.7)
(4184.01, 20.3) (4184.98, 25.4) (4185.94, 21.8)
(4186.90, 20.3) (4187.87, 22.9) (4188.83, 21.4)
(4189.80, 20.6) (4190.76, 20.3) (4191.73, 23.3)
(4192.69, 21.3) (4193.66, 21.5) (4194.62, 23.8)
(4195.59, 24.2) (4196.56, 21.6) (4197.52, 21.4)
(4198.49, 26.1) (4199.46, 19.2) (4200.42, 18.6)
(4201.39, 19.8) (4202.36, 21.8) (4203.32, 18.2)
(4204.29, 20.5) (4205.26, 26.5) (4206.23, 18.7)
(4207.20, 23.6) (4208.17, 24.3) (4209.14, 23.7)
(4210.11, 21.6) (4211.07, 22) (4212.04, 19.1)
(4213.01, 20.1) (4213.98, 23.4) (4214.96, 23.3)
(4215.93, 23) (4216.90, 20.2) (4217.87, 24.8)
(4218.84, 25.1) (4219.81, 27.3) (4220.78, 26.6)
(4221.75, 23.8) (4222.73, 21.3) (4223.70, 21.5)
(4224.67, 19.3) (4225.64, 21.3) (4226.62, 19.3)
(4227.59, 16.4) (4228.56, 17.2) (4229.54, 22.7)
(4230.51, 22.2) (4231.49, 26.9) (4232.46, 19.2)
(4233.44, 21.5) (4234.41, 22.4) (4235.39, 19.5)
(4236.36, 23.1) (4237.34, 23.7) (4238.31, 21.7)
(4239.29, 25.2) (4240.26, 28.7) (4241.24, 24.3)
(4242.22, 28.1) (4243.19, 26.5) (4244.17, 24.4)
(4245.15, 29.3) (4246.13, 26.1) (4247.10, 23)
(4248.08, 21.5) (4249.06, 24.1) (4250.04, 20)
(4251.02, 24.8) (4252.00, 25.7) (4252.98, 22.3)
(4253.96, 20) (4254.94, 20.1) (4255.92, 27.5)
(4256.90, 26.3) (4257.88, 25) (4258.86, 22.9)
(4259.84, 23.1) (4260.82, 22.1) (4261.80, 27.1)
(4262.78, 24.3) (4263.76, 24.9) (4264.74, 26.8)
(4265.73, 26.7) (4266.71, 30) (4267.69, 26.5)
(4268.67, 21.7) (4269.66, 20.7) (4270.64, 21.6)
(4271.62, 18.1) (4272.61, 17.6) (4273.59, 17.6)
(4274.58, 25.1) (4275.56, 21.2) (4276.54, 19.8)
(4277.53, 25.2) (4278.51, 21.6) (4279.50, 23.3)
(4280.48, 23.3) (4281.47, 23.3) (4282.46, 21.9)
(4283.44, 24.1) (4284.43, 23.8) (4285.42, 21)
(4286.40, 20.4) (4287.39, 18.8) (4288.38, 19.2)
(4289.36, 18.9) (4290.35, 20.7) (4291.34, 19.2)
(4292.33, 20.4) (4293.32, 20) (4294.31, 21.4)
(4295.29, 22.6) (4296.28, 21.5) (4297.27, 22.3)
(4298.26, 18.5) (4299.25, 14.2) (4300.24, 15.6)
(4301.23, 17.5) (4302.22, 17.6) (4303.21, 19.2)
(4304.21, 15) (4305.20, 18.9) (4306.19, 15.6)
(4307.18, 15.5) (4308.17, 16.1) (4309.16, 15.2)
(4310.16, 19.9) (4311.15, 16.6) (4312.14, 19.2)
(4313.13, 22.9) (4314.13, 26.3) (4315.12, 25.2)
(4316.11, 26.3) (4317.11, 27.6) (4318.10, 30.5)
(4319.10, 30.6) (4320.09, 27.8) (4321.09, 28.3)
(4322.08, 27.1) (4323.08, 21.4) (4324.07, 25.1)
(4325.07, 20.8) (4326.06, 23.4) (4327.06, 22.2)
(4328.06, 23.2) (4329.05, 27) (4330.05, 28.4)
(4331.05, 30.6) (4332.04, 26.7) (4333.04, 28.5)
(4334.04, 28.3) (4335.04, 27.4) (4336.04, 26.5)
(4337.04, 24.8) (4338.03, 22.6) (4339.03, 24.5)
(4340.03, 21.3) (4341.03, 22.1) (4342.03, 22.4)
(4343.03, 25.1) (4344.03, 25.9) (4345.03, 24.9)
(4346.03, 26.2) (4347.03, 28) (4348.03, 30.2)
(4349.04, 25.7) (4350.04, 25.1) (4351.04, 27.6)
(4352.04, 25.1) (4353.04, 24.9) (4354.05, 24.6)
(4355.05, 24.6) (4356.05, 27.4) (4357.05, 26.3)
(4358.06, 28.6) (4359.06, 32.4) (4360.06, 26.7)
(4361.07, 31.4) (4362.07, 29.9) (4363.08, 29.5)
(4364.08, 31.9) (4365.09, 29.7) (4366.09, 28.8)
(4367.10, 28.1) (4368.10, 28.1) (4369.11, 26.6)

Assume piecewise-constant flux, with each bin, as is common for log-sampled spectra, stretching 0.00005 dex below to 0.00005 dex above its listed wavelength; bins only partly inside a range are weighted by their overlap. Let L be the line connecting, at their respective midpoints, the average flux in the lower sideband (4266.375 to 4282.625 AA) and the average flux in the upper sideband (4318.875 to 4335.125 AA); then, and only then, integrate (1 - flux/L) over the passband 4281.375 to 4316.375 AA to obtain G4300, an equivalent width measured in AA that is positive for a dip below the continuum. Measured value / 6.2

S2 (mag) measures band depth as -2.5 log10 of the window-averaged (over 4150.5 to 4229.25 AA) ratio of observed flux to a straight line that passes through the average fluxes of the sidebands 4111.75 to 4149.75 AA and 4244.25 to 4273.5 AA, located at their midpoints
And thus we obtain 0.07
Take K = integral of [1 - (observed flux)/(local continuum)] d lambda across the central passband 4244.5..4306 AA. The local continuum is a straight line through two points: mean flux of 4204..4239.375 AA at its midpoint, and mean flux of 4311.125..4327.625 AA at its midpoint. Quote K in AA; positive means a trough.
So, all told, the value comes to 4.5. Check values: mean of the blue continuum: 22.2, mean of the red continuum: 25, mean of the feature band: 21.9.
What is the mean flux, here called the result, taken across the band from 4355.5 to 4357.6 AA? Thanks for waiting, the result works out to 26.8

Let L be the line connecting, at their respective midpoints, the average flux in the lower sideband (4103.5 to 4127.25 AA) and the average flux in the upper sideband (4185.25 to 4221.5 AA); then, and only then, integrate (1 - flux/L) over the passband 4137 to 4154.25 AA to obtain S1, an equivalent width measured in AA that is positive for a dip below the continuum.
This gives 1.14 AA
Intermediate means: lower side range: 23.1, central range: 21.3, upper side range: 22.2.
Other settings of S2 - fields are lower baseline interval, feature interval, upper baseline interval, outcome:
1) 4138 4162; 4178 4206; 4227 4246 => 0.03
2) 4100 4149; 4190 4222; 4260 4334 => -0.01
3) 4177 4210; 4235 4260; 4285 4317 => -0.17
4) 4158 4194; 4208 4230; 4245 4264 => 0.04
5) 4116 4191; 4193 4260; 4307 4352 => 0.01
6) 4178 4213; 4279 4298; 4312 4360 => 0.15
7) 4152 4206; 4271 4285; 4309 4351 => 0.10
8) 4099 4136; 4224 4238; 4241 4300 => 0.07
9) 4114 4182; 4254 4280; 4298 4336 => -0.04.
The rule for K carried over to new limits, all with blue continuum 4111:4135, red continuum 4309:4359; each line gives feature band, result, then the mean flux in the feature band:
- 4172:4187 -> 1.8 AA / 20.7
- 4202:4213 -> 1.0 AA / 21.8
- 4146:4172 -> 1.6 AA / 22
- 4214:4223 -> 0.0 AA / 23.9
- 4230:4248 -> 0.1 AA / 24.2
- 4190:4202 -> 1.0 AA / 21.7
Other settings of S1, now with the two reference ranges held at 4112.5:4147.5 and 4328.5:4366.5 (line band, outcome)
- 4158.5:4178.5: 1.5 AA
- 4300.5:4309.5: 3.2 AA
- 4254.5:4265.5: 0.3 AA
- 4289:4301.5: 3.1 AA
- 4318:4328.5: 0.4 AA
